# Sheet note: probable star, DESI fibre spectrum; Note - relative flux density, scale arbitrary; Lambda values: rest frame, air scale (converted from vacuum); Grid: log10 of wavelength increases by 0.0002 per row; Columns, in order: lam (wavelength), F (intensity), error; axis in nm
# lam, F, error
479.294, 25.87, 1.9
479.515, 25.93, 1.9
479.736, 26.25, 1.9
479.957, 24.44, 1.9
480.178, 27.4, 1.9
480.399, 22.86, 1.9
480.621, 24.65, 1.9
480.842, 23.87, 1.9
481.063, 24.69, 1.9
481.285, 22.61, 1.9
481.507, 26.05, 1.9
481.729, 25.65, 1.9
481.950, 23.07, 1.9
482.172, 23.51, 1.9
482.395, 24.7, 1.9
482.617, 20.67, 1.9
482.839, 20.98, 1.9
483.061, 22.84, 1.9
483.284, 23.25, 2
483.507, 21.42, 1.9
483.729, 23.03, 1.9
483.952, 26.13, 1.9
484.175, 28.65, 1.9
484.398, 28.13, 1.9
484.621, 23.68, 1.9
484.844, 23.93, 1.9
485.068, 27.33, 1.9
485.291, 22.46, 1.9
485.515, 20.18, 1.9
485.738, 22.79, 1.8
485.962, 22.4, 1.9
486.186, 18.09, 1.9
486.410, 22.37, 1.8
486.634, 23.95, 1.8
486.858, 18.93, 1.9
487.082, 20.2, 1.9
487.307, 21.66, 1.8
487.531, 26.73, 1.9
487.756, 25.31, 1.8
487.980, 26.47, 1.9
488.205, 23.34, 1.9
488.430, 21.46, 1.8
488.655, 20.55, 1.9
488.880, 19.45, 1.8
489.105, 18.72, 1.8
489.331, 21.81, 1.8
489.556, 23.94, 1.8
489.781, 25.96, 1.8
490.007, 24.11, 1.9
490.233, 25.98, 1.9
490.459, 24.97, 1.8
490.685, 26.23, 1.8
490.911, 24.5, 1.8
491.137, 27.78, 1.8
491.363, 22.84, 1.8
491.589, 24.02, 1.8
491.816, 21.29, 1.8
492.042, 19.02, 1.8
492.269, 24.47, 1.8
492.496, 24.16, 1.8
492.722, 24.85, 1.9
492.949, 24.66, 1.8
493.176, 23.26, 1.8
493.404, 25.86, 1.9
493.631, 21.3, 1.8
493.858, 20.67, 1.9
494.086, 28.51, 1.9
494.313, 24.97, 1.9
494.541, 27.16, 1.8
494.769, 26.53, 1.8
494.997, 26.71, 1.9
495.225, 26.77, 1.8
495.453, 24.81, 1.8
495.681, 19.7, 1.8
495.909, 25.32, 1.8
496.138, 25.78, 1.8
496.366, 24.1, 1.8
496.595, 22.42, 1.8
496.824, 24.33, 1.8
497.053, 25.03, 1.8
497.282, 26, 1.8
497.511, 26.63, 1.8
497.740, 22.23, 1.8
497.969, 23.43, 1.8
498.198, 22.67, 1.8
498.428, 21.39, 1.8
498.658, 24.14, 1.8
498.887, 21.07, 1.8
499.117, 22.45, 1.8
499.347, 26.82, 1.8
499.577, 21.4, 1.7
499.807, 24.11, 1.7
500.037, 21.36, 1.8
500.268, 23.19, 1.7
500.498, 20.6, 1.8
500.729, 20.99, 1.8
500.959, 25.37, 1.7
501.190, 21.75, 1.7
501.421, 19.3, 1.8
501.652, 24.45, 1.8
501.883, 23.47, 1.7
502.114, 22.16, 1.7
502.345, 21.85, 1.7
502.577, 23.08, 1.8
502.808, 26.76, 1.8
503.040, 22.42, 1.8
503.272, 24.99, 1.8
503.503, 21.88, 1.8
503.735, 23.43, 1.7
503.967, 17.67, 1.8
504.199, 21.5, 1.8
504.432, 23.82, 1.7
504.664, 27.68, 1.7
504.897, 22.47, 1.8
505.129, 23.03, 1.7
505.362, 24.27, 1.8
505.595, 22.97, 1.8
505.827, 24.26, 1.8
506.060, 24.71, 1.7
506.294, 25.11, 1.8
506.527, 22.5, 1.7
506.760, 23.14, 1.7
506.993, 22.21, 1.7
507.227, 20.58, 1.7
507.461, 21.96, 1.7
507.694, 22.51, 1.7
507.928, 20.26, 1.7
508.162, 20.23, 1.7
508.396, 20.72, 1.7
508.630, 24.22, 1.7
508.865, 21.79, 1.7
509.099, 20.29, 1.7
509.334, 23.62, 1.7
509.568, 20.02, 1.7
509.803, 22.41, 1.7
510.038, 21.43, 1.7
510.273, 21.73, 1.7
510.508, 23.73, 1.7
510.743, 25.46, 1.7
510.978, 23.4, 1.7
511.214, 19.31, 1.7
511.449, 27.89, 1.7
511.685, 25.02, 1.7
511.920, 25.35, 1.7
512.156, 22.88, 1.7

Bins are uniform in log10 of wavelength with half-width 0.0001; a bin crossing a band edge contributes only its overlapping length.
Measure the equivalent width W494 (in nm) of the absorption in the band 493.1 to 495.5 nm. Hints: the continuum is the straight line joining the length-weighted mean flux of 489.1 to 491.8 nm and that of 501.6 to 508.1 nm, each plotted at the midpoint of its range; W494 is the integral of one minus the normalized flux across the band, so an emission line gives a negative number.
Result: -0.12 nm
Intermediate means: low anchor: 24.3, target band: 25.2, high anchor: 23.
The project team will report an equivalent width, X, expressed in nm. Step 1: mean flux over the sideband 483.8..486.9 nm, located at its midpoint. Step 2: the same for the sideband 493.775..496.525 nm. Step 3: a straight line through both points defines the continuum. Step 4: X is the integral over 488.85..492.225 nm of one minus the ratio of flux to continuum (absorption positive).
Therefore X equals 0.12 nm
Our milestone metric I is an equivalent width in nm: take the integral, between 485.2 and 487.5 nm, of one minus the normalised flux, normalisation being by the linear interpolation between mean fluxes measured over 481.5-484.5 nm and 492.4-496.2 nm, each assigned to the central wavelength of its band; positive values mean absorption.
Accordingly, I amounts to 0.26 nm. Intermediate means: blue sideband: 24.1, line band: 21.5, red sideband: 24.8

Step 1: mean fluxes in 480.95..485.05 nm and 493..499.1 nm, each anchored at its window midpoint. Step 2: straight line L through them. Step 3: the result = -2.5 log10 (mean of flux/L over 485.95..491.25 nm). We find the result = 0.05 mag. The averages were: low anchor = 24.1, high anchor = 24.2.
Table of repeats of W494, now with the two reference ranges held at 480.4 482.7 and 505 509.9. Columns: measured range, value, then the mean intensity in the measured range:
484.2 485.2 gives -0.093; 26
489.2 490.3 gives -0.035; 24.2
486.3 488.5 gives 0.048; 23.1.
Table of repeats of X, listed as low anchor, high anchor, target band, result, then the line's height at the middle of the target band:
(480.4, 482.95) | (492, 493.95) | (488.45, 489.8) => 0.12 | 23.4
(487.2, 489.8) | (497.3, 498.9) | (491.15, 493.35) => -0.04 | 23.1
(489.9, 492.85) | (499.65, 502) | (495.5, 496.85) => -0.02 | 23.3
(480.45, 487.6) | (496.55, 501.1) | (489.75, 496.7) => -0.34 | 23.3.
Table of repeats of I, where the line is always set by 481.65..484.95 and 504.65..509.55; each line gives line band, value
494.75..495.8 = -0.066 nm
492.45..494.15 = -0.046 nm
